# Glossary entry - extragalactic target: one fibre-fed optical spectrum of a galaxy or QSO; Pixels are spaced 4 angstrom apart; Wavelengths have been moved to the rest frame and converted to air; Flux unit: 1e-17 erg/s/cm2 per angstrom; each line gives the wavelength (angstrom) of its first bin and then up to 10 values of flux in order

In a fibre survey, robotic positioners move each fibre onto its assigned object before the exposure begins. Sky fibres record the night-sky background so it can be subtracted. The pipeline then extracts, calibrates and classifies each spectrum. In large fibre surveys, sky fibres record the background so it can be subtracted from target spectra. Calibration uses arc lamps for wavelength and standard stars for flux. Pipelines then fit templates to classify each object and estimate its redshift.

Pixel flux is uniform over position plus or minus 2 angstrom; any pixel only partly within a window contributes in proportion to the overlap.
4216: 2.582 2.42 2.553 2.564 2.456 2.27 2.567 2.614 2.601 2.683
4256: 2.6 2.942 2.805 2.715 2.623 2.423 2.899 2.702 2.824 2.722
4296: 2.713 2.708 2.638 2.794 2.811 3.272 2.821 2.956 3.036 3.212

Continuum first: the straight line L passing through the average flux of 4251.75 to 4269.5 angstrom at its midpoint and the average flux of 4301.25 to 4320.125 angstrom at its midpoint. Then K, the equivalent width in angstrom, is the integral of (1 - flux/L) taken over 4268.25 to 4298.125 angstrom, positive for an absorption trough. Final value 1.1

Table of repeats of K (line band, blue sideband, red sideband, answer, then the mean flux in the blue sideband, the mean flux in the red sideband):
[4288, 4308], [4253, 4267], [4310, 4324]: 1.3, 2.77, 2.97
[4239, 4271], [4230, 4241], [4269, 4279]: -2.5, 2.42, 2.58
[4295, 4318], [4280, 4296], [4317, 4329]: 0.3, 2.76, 2.96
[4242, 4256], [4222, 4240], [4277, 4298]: -0.4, 2.47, 2.76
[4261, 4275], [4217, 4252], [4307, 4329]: -0.1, 2.52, 2.95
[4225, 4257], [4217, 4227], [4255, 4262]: 1.4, 2.5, 2.8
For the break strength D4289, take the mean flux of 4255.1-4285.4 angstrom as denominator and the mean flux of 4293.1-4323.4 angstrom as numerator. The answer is 1.04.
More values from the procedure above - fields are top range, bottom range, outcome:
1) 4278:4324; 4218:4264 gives 1.09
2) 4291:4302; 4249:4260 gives 1.01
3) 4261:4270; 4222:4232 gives 1.10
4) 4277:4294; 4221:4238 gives 1.12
